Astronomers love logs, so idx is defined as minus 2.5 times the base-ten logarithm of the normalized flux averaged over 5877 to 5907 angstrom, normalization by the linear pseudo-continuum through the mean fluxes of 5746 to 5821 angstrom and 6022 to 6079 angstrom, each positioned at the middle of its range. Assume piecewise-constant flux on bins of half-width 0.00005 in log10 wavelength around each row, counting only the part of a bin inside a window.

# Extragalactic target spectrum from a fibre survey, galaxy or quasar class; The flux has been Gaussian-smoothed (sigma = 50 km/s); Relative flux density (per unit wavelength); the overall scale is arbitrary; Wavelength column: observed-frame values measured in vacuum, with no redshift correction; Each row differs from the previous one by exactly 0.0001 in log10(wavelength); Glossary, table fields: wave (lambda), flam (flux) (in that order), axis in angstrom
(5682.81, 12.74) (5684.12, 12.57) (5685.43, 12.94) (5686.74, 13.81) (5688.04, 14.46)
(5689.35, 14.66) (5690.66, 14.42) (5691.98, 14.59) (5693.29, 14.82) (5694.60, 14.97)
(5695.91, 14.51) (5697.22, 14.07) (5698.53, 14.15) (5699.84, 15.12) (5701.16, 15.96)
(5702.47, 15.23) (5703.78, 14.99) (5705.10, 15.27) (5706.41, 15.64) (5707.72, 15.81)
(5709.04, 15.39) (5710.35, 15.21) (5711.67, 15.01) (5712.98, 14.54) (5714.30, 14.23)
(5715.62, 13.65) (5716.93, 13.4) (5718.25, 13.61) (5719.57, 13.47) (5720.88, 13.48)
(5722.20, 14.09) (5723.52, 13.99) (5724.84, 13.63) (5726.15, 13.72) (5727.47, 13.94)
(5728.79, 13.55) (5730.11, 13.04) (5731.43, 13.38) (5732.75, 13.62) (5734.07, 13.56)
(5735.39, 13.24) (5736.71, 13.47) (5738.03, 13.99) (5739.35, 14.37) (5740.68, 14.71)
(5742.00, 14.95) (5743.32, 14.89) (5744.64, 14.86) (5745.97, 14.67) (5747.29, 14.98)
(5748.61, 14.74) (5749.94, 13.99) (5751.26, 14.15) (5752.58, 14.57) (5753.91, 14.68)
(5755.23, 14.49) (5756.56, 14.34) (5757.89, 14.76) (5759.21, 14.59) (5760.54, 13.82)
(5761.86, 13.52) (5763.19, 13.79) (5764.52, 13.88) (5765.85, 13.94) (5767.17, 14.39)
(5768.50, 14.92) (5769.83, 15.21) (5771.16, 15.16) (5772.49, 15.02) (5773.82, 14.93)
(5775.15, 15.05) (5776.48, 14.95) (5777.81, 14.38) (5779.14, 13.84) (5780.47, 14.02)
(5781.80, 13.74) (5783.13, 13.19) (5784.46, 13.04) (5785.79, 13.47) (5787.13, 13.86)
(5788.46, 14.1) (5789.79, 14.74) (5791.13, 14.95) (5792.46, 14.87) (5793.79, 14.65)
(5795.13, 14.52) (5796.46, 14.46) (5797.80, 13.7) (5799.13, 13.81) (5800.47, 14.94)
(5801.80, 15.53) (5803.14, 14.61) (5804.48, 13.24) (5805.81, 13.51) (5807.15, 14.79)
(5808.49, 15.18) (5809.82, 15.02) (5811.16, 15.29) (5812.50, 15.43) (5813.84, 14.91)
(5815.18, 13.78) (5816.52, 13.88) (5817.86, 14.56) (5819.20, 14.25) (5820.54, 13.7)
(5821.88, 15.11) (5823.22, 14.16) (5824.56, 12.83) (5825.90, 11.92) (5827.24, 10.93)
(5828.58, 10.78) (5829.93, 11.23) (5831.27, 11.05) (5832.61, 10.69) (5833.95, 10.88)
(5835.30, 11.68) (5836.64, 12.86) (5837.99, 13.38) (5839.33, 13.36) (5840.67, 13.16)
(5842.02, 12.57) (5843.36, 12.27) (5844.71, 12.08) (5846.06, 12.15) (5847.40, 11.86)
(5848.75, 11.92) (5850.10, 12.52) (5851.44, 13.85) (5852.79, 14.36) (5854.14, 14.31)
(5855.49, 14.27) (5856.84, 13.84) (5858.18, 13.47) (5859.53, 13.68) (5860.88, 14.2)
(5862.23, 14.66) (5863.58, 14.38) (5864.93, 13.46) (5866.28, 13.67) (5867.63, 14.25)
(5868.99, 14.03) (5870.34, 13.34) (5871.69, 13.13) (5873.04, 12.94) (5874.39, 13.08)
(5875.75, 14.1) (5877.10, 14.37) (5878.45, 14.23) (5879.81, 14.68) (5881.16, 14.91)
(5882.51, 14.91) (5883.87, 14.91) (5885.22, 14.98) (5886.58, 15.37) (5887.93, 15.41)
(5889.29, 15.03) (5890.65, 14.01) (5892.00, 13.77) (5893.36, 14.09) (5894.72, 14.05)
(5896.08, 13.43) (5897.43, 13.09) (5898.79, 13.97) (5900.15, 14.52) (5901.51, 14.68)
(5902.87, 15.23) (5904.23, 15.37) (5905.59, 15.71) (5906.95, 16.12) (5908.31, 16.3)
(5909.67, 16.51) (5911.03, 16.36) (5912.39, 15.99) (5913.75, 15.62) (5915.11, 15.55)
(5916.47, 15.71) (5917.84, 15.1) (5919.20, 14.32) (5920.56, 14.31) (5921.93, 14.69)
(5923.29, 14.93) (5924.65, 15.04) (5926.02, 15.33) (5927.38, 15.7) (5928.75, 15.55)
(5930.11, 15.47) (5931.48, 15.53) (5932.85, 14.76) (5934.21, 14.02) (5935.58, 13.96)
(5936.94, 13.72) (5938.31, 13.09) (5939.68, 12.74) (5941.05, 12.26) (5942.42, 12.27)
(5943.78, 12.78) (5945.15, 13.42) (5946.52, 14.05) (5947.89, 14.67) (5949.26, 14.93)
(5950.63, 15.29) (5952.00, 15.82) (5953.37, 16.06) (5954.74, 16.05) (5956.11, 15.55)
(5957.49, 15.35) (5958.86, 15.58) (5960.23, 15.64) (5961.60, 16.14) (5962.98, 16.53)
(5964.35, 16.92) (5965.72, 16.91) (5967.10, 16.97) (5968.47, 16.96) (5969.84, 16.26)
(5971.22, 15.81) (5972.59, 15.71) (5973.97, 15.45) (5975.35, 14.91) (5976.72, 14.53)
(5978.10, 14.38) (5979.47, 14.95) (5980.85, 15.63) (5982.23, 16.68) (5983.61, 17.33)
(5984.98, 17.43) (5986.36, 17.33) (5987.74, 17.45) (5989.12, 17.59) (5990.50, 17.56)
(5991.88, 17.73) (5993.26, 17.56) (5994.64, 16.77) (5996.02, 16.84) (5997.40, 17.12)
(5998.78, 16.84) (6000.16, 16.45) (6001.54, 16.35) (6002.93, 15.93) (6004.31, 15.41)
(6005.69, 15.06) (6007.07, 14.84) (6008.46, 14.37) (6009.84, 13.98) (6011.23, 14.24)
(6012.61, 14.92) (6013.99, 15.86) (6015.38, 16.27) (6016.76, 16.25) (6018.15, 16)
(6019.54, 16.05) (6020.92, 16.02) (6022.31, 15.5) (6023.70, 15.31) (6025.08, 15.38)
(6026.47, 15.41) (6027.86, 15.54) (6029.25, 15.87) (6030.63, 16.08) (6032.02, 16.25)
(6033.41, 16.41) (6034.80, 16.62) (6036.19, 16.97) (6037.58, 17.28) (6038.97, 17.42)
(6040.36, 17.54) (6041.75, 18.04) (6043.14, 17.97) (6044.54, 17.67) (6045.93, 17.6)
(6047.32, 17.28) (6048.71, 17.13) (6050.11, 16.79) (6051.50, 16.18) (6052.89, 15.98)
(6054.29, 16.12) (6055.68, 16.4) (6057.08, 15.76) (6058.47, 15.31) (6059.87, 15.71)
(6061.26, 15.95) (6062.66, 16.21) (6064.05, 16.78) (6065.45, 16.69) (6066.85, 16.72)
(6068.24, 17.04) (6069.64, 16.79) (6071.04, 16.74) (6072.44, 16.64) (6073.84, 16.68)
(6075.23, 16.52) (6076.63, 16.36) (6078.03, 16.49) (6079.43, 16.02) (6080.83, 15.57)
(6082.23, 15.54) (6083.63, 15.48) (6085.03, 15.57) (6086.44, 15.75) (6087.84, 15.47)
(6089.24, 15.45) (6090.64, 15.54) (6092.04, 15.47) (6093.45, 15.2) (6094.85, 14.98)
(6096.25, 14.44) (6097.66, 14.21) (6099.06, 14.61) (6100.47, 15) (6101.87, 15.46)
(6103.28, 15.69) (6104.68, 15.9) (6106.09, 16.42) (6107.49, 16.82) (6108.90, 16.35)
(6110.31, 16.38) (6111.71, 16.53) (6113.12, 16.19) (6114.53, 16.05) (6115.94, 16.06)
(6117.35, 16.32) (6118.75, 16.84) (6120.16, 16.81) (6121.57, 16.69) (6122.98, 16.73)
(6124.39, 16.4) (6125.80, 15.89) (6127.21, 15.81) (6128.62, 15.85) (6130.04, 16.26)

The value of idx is 0.05 mag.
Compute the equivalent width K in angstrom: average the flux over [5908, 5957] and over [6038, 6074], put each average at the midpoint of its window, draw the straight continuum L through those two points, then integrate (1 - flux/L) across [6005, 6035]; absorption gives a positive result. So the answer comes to 1.2 angstrom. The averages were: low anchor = 14.8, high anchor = 16.7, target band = 15.5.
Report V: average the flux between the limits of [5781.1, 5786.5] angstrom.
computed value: 13.4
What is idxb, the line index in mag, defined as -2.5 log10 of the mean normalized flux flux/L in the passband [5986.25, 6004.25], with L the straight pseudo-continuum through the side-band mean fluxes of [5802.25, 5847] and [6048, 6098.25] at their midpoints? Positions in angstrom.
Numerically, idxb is -0.13 mag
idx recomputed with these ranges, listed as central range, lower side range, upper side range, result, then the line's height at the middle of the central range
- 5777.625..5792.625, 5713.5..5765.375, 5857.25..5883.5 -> 0.00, 14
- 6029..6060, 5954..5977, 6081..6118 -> -0.06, 15.8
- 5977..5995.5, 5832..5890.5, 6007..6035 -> -0.11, 15.1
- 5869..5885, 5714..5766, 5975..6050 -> 0.08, 15.2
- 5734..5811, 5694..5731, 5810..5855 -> -0.05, 13.7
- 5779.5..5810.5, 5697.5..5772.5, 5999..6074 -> 0.04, 14.7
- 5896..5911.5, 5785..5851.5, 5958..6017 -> -0.03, 14.8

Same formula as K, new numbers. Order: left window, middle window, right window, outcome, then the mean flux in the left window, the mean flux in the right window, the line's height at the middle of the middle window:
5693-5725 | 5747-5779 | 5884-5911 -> 0.4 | 14.6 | 14.9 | 14.7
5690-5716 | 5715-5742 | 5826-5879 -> 1.5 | 14.9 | 13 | 14.6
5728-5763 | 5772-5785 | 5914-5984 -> 0.1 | 14.2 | 15.1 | 14.3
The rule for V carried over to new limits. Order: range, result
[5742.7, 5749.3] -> 14.8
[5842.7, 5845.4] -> 12.1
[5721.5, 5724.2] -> 14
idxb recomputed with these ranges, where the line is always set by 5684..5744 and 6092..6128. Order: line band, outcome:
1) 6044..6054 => -0.08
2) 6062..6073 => -0.07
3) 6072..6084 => -0.03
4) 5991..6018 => -0.03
